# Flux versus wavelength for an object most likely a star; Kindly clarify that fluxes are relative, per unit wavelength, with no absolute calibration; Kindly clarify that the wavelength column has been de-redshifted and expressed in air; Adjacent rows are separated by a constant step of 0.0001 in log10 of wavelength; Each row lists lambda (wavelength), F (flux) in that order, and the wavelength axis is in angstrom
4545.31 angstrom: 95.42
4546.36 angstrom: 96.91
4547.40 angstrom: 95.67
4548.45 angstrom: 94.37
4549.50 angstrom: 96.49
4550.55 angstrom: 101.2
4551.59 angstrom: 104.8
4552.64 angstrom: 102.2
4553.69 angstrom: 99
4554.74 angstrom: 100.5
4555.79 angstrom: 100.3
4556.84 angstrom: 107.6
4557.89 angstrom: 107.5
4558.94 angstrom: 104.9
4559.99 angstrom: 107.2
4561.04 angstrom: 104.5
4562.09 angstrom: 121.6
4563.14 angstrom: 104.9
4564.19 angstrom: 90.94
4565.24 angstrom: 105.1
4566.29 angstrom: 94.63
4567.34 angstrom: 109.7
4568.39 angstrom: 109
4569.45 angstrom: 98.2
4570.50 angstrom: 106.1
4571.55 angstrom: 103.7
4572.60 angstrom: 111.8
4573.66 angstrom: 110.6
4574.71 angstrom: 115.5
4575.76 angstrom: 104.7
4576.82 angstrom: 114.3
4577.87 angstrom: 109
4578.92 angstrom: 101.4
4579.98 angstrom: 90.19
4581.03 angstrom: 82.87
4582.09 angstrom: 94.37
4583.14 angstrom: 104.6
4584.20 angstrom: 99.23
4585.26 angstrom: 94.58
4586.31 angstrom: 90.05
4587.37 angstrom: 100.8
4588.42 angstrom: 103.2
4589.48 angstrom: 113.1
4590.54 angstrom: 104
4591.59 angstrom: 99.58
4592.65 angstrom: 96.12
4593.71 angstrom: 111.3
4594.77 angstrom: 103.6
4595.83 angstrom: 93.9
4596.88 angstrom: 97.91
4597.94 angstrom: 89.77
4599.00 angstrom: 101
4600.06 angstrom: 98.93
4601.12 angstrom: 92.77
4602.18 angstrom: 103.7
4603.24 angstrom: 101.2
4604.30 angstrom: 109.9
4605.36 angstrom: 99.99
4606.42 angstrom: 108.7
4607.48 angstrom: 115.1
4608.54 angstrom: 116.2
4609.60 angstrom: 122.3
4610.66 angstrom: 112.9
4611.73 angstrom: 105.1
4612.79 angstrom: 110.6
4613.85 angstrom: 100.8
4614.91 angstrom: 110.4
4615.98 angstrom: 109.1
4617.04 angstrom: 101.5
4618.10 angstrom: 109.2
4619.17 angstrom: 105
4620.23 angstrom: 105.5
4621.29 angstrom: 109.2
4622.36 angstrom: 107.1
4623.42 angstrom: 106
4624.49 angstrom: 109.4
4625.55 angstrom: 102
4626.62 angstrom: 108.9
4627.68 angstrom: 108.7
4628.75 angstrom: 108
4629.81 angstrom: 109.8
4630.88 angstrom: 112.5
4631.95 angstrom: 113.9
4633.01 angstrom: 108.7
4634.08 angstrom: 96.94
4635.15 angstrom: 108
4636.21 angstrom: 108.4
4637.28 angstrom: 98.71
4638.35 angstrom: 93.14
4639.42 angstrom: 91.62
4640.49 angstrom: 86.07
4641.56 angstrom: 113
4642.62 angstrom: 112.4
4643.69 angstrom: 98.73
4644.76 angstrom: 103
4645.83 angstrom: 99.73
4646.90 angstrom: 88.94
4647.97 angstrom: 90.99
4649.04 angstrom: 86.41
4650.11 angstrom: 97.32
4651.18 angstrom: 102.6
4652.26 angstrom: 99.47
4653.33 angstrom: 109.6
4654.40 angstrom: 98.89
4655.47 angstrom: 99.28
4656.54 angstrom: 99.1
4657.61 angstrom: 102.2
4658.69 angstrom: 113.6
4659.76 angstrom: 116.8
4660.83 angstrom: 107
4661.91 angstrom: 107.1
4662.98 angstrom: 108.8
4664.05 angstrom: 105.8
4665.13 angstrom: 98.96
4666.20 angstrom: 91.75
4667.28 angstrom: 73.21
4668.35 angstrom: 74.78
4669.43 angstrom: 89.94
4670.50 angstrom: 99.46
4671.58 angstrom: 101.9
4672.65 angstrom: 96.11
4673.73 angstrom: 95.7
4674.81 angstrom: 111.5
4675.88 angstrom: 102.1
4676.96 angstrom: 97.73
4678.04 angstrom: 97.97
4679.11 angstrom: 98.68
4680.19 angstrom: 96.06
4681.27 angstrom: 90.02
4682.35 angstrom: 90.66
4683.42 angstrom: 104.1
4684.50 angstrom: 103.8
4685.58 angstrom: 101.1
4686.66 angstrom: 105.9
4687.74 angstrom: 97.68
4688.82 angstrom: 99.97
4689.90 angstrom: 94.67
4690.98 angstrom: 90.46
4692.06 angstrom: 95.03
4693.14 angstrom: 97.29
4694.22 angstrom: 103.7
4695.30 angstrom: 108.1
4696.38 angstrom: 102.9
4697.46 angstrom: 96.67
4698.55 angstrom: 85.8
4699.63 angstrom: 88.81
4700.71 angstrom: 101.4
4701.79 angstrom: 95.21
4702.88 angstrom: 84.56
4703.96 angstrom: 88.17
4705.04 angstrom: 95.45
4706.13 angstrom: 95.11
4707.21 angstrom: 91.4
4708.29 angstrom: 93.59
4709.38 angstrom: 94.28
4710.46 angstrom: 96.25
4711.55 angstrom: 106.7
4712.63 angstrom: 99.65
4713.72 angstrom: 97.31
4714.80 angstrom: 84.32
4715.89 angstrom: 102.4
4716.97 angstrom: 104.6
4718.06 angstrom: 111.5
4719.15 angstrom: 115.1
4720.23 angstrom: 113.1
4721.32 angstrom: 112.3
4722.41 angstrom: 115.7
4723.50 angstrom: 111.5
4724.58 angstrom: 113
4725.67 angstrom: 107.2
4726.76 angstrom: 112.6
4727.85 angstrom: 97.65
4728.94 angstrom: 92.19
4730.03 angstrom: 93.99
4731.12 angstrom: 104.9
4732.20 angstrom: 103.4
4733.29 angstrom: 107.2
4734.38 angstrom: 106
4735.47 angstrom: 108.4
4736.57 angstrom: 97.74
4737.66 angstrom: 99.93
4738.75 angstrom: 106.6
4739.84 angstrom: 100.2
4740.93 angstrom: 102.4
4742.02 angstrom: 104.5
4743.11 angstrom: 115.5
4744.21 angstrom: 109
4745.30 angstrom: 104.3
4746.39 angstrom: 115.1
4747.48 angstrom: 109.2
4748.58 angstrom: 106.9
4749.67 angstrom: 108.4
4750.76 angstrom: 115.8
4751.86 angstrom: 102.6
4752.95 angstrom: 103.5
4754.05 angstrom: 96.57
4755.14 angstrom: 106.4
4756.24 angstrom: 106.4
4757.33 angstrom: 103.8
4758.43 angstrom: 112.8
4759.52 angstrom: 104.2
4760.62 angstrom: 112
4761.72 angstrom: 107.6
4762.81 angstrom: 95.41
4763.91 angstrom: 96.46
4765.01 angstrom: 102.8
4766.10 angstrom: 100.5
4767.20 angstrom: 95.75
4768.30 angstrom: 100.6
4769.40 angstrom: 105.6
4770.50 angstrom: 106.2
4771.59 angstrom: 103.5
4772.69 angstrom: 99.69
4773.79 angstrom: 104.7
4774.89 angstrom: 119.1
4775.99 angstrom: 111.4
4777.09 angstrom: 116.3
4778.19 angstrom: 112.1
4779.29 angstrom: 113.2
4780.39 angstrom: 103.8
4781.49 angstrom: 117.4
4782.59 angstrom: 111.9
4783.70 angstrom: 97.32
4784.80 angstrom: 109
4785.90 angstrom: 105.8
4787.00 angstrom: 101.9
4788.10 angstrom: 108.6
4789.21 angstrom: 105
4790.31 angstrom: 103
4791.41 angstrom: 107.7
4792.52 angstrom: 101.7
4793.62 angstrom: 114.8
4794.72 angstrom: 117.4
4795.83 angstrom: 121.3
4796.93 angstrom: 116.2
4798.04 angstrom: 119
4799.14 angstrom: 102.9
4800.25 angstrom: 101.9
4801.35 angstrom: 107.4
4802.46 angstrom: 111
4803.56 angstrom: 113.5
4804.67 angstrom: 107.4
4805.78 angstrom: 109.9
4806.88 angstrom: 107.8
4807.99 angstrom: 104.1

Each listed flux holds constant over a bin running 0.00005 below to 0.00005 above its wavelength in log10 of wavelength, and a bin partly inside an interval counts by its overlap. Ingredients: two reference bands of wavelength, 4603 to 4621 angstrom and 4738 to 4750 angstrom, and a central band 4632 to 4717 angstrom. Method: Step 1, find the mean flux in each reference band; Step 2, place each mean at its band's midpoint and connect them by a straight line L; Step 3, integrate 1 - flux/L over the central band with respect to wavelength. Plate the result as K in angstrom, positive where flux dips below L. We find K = 7.6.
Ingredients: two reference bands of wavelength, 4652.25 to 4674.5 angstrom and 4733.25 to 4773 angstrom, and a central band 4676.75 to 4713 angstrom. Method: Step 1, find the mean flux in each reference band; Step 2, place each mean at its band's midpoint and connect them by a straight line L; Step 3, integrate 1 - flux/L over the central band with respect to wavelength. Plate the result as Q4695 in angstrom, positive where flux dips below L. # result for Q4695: 1.7 angstrom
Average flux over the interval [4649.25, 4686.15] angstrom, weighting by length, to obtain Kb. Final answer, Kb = 99.4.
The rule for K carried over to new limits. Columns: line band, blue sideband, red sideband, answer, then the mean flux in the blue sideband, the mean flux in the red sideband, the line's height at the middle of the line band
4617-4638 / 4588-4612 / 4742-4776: -0.46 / 104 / 106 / 105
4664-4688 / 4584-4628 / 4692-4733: 1.25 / 105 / 100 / 102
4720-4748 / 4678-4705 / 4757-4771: -1.57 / 96.7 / 103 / 101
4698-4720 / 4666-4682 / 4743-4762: 0.77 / 94.4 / 108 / 100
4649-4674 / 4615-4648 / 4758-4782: 1.30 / 104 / 106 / 105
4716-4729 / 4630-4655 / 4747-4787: -0.62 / 101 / 106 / 104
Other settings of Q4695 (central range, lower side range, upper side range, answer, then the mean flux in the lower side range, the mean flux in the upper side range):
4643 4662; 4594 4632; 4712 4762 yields 0.9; 106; 106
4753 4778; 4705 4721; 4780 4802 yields 0.2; 100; 109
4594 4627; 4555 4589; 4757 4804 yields -0.5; 103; 108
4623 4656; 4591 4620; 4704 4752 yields 0.7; 105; 104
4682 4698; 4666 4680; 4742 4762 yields -0.3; 94.8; 108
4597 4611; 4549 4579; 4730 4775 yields 0.0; 105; 105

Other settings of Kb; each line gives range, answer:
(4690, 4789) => 103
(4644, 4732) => 99.4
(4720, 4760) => 106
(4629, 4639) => 105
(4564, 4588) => 102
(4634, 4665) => 102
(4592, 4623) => 105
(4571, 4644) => 104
